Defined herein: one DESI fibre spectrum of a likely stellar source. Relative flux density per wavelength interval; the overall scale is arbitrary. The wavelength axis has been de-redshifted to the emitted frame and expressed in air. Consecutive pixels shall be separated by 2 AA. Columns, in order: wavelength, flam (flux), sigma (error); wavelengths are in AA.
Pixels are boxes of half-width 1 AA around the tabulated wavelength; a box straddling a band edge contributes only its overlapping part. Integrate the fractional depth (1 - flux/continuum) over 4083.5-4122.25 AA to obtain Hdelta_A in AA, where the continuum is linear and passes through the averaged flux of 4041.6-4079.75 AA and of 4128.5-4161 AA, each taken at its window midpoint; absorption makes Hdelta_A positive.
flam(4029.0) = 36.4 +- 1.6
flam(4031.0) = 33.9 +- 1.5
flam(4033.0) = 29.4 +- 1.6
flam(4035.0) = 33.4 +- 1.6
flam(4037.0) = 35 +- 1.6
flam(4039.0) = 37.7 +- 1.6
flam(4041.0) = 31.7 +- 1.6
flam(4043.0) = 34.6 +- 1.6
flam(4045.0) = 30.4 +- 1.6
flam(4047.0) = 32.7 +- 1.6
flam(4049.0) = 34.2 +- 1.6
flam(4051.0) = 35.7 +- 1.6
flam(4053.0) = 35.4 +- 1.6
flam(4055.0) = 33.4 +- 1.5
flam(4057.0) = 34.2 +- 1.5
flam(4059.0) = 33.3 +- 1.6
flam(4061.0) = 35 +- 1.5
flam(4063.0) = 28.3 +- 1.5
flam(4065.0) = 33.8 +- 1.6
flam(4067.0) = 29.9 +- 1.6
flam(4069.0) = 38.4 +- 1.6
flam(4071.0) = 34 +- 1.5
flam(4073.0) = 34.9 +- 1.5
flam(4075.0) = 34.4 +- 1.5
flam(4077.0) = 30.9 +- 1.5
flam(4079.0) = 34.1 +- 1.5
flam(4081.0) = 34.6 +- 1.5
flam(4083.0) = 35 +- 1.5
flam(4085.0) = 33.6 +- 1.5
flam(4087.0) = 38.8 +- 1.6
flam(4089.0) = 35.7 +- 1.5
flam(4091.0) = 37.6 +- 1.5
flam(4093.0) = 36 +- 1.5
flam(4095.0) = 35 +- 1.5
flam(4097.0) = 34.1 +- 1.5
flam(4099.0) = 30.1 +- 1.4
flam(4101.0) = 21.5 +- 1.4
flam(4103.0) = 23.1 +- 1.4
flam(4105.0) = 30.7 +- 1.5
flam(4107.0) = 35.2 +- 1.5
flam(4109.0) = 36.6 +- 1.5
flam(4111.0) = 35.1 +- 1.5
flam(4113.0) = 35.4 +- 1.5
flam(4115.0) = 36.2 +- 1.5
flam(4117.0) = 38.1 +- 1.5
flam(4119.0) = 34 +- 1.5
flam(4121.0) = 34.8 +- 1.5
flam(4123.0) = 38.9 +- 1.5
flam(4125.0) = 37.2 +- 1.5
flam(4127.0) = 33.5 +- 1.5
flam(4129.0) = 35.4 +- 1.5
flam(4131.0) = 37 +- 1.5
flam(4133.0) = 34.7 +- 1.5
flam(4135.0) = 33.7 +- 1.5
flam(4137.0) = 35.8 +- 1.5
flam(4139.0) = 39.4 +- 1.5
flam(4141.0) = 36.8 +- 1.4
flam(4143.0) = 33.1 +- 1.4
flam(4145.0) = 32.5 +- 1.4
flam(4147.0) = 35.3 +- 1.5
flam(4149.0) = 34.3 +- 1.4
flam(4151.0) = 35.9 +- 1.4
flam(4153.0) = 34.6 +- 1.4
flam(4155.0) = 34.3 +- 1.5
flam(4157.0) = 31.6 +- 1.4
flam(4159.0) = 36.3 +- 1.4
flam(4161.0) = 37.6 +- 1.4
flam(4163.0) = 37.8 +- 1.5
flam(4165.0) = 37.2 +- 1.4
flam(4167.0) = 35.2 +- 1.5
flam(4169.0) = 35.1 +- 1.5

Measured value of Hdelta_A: 0.6 AA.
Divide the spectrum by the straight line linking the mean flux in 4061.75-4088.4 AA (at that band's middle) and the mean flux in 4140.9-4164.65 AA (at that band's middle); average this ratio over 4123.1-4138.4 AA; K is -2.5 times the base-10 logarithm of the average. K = -0.029 mag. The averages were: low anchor 33.9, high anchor 35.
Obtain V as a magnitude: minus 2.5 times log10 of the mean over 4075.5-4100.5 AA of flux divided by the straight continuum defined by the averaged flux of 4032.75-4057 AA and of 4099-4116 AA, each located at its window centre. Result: -0.07 mag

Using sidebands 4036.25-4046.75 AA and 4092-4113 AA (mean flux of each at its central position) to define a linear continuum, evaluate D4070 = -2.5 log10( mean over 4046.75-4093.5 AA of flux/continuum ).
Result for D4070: -0.047 mag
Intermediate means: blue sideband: 33.8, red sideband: 31.9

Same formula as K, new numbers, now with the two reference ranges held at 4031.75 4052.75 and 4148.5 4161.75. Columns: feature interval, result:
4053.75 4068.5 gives 0.03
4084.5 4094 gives -0.07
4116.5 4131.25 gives -0.04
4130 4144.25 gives -0.03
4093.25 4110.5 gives 0.10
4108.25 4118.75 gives -0.05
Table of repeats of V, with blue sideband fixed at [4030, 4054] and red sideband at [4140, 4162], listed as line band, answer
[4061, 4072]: 0.027 mag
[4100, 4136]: 0.015 mag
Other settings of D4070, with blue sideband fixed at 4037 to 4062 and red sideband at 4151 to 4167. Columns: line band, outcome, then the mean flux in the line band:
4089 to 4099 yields -0.01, 35.1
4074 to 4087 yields 0.01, 34.2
